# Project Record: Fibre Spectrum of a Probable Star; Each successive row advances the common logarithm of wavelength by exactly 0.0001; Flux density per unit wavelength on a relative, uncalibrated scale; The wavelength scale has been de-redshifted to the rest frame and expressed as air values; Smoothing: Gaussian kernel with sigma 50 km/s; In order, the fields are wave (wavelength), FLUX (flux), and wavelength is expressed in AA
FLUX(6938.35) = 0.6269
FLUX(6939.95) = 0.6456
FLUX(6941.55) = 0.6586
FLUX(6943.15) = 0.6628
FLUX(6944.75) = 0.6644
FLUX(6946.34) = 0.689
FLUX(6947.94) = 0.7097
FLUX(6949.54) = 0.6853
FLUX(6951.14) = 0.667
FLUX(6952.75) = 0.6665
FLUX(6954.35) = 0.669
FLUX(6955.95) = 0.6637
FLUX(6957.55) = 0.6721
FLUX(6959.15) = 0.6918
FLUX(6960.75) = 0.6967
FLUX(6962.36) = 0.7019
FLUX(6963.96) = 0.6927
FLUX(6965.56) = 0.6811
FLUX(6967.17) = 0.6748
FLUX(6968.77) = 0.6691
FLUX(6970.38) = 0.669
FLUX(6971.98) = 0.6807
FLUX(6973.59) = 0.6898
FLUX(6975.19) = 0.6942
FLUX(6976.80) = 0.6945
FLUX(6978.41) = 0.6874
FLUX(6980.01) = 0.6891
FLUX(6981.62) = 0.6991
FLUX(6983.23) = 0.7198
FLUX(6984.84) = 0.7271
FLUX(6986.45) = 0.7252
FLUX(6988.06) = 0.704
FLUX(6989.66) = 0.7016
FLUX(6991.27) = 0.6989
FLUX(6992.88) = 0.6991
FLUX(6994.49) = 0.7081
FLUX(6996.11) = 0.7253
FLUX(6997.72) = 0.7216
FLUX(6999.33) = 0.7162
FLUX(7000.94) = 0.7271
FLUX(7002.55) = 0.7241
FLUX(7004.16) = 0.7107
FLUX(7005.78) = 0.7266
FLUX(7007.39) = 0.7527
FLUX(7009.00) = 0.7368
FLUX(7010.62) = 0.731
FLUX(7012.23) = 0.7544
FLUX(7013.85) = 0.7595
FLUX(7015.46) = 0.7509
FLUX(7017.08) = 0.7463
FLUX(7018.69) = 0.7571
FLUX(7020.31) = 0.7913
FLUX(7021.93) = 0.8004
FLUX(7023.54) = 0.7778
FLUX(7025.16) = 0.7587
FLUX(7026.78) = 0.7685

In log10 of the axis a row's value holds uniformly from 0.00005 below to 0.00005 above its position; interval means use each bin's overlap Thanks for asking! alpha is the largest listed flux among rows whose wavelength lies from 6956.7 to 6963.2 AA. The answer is 0.7019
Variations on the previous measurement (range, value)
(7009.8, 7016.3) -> 0.7595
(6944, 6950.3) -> 0.7097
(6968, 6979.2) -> 0.6945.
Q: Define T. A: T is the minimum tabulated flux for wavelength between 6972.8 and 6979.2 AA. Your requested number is 0.6874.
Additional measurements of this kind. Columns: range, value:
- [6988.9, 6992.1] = 0.6989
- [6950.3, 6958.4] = 0.6637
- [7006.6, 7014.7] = 0.731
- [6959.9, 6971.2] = 0.669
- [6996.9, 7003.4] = 0.7162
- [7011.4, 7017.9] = 0.7463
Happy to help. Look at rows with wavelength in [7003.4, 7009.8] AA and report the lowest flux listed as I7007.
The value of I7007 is 0.7107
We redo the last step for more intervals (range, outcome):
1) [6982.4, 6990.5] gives 0.7016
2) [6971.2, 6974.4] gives 0.6807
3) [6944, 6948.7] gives 0.6644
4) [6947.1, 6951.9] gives 0.667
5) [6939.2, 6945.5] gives 0.6456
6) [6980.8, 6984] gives 0.6991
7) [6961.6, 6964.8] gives 0.6927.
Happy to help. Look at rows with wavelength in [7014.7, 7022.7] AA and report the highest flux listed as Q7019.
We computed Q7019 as 0.8004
